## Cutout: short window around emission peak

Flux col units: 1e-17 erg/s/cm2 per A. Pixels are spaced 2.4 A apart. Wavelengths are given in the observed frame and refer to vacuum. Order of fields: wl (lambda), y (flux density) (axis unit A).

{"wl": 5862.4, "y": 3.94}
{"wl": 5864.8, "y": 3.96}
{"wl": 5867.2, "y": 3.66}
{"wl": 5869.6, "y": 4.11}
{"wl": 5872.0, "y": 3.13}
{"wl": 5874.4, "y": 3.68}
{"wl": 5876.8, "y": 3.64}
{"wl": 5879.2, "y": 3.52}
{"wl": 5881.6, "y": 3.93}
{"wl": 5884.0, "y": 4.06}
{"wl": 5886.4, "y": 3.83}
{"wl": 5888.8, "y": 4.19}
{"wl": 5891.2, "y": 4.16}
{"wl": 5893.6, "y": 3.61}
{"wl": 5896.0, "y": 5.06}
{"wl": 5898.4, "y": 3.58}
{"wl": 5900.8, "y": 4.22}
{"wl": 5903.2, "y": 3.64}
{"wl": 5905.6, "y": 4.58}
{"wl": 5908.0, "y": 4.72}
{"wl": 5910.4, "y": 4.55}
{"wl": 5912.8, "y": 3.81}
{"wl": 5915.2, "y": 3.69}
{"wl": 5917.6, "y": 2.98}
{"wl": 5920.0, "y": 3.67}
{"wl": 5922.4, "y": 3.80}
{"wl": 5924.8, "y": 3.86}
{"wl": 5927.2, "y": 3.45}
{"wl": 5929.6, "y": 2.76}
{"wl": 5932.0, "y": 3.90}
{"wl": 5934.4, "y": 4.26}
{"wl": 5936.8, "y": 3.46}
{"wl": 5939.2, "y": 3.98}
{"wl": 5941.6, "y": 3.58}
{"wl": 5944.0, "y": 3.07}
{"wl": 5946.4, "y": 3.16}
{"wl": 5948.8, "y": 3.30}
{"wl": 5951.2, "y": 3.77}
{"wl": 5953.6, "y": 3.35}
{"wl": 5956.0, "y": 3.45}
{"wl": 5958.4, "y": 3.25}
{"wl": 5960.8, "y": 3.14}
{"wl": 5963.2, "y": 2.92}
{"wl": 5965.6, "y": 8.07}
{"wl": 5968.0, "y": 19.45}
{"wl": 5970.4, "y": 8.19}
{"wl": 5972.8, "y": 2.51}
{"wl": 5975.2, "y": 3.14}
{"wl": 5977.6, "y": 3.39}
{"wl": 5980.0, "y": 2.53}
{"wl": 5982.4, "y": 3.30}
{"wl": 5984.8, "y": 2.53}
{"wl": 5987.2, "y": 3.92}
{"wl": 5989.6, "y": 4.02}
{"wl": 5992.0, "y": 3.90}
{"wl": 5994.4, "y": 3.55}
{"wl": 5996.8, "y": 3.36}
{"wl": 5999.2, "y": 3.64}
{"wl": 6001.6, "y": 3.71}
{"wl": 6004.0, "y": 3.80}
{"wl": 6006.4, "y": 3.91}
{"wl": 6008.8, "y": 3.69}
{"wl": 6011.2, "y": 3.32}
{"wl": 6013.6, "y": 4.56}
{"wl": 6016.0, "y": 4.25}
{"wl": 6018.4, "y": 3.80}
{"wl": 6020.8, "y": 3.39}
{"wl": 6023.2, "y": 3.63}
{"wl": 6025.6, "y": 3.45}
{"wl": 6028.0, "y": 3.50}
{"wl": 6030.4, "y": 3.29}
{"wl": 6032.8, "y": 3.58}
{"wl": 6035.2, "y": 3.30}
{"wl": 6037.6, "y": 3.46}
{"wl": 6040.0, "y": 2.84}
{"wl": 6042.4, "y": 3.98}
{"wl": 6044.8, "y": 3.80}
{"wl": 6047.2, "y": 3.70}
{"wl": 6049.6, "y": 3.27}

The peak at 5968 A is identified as Hbeta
